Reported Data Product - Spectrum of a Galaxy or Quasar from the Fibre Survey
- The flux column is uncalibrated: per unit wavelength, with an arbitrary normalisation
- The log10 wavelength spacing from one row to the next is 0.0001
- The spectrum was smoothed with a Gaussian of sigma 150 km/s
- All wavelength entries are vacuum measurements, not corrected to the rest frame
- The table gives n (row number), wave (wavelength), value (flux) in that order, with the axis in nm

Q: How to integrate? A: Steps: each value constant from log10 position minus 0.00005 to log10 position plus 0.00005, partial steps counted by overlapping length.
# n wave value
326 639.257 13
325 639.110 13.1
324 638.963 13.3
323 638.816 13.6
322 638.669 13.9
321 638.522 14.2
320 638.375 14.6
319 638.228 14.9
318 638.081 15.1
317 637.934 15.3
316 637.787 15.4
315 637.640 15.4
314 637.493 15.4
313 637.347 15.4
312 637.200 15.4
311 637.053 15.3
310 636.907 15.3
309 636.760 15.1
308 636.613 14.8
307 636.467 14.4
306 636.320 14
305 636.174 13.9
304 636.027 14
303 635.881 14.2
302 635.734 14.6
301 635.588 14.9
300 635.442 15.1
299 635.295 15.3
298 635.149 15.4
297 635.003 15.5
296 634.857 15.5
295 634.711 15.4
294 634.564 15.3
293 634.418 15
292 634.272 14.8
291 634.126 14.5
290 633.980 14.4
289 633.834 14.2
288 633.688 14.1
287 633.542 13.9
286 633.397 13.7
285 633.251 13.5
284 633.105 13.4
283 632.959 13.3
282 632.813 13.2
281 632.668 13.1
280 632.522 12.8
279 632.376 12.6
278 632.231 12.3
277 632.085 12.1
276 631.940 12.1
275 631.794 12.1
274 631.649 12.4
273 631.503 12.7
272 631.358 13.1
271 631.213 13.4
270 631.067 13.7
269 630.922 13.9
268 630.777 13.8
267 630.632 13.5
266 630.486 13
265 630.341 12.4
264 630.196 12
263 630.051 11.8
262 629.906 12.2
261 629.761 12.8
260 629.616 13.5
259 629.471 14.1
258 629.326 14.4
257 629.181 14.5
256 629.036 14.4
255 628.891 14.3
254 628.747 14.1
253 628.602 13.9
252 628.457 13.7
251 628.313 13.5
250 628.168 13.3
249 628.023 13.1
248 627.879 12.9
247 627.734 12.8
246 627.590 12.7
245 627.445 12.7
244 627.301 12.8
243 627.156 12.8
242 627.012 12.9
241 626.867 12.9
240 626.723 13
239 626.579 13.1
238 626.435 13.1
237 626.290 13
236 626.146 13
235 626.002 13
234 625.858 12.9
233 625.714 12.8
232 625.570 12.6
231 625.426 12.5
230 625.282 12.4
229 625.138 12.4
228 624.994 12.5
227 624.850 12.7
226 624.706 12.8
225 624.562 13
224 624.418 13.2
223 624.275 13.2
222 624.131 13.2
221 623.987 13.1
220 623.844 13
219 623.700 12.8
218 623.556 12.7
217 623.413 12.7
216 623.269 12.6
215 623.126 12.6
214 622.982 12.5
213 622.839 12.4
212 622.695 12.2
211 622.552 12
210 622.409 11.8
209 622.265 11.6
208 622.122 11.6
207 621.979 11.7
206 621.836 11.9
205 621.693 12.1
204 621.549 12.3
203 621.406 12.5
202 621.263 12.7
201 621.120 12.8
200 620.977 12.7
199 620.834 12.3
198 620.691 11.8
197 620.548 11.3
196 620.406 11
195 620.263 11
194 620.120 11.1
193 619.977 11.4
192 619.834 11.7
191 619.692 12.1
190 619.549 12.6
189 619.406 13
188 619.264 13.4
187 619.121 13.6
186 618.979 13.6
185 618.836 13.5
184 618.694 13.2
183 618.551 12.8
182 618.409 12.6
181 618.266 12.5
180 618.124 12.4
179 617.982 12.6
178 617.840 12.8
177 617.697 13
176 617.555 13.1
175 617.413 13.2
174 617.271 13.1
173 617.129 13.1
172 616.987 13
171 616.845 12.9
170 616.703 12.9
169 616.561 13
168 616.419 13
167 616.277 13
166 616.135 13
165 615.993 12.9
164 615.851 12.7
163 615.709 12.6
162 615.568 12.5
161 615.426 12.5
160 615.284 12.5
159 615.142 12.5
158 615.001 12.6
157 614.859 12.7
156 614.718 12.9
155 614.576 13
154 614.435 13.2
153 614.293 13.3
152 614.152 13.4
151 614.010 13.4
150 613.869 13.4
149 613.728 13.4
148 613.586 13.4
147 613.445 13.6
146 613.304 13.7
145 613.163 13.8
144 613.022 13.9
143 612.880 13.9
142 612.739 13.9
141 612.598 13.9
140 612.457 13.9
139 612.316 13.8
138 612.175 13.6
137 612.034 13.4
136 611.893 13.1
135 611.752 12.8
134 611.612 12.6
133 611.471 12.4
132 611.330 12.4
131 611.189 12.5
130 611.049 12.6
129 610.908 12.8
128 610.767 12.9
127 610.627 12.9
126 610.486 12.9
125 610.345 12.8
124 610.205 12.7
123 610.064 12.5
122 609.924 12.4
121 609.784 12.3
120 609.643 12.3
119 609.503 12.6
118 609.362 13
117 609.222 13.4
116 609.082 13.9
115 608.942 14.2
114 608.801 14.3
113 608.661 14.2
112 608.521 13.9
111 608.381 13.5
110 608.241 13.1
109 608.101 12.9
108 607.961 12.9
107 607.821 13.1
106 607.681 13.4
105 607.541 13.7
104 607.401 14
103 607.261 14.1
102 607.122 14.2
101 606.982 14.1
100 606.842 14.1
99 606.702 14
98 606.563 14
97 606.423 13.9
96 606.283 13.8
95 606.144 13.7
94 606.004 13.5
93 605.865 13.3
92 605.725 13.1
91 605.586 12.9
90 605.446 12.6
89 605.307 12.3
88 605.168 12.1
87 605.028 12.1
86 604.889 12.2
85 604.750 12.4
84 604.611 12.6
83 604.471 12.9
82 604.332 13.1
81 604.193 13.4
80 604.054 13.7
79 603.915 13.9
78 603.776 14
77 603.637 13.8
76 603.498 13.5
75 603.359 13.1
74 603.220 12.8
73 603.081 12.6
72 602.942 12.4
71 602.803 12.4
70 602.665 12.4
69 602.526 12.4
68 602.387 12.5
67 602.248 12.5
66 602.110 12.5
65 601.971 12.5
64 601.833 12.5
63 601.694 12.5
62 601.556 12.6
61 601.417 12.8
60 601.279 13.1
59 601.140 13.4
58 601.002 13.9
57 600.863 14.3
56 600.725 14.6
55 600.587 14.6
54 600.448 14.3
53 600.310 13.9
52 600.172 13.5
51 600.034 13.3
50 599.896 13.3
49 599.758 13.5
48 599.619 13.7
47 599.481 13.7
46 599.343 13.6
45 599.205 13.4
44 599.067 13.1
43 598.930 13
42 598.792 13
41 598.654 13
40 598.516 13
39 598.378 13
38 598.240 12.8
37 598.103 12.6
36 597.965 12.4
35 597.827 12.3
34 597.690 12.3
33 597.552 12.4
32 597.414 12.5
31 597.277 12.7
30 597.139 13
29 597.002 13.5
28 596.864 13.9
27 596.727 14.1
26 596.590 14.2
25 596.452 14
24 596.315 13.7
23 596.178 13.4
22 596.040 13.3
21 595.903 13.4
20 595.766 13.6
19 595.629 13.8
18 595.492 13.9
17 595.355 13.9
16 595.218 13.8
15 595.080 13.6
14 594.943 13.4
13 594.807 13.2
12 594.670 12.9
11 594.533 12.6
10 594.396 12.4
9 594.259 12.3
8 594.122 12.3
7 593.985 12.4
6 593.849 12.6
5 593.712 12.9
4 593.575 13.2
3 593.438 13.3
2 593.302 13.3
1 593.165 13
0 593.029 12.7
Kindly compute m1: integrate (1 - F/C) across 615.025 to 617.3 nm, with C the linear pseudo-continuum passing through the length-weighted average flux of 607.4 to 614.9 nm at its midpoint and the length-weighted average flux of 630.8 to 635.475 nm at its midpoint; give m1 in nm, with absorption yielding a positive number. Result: 0.09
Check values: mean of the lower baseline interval 13.2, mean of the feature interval 12.8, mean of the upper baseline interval 13.8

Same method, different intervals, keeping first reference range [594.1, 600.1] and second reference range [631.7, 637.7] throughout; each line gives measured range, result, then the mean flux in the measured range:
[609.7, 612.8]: 0.15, 13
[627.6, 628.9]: 0.06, 13.4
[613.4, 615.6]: 0.11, 13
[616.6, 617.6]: 0.05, 13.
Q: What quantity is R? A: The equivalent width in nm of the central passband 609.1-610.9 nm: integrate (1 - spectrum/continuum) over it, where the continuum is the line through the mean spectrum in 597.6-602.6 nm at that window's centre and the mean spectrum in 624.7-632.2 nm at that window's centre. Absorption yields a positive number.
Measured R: 0.05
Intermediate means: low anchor 13.1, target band 12.8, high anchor 13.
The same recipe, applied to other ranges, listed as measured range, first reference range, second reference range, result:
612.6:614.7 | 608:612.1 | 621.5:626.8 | -0.10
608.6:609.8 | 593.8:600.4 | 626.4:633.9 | -0.02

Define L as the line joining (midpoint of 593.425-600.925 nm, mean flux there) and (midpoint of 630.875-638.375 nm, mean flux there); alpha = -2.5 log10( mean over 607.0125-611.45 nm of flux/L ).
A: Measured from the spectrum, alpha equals 0.03 mag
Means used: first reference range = 13.3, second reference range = 14.2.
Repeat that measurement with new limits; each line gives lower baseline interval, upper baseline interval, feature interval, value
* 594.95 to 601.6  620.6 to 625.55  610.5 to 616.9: -0.02 mag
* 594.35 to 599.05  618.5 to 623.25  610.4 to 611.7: 0.00 mag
